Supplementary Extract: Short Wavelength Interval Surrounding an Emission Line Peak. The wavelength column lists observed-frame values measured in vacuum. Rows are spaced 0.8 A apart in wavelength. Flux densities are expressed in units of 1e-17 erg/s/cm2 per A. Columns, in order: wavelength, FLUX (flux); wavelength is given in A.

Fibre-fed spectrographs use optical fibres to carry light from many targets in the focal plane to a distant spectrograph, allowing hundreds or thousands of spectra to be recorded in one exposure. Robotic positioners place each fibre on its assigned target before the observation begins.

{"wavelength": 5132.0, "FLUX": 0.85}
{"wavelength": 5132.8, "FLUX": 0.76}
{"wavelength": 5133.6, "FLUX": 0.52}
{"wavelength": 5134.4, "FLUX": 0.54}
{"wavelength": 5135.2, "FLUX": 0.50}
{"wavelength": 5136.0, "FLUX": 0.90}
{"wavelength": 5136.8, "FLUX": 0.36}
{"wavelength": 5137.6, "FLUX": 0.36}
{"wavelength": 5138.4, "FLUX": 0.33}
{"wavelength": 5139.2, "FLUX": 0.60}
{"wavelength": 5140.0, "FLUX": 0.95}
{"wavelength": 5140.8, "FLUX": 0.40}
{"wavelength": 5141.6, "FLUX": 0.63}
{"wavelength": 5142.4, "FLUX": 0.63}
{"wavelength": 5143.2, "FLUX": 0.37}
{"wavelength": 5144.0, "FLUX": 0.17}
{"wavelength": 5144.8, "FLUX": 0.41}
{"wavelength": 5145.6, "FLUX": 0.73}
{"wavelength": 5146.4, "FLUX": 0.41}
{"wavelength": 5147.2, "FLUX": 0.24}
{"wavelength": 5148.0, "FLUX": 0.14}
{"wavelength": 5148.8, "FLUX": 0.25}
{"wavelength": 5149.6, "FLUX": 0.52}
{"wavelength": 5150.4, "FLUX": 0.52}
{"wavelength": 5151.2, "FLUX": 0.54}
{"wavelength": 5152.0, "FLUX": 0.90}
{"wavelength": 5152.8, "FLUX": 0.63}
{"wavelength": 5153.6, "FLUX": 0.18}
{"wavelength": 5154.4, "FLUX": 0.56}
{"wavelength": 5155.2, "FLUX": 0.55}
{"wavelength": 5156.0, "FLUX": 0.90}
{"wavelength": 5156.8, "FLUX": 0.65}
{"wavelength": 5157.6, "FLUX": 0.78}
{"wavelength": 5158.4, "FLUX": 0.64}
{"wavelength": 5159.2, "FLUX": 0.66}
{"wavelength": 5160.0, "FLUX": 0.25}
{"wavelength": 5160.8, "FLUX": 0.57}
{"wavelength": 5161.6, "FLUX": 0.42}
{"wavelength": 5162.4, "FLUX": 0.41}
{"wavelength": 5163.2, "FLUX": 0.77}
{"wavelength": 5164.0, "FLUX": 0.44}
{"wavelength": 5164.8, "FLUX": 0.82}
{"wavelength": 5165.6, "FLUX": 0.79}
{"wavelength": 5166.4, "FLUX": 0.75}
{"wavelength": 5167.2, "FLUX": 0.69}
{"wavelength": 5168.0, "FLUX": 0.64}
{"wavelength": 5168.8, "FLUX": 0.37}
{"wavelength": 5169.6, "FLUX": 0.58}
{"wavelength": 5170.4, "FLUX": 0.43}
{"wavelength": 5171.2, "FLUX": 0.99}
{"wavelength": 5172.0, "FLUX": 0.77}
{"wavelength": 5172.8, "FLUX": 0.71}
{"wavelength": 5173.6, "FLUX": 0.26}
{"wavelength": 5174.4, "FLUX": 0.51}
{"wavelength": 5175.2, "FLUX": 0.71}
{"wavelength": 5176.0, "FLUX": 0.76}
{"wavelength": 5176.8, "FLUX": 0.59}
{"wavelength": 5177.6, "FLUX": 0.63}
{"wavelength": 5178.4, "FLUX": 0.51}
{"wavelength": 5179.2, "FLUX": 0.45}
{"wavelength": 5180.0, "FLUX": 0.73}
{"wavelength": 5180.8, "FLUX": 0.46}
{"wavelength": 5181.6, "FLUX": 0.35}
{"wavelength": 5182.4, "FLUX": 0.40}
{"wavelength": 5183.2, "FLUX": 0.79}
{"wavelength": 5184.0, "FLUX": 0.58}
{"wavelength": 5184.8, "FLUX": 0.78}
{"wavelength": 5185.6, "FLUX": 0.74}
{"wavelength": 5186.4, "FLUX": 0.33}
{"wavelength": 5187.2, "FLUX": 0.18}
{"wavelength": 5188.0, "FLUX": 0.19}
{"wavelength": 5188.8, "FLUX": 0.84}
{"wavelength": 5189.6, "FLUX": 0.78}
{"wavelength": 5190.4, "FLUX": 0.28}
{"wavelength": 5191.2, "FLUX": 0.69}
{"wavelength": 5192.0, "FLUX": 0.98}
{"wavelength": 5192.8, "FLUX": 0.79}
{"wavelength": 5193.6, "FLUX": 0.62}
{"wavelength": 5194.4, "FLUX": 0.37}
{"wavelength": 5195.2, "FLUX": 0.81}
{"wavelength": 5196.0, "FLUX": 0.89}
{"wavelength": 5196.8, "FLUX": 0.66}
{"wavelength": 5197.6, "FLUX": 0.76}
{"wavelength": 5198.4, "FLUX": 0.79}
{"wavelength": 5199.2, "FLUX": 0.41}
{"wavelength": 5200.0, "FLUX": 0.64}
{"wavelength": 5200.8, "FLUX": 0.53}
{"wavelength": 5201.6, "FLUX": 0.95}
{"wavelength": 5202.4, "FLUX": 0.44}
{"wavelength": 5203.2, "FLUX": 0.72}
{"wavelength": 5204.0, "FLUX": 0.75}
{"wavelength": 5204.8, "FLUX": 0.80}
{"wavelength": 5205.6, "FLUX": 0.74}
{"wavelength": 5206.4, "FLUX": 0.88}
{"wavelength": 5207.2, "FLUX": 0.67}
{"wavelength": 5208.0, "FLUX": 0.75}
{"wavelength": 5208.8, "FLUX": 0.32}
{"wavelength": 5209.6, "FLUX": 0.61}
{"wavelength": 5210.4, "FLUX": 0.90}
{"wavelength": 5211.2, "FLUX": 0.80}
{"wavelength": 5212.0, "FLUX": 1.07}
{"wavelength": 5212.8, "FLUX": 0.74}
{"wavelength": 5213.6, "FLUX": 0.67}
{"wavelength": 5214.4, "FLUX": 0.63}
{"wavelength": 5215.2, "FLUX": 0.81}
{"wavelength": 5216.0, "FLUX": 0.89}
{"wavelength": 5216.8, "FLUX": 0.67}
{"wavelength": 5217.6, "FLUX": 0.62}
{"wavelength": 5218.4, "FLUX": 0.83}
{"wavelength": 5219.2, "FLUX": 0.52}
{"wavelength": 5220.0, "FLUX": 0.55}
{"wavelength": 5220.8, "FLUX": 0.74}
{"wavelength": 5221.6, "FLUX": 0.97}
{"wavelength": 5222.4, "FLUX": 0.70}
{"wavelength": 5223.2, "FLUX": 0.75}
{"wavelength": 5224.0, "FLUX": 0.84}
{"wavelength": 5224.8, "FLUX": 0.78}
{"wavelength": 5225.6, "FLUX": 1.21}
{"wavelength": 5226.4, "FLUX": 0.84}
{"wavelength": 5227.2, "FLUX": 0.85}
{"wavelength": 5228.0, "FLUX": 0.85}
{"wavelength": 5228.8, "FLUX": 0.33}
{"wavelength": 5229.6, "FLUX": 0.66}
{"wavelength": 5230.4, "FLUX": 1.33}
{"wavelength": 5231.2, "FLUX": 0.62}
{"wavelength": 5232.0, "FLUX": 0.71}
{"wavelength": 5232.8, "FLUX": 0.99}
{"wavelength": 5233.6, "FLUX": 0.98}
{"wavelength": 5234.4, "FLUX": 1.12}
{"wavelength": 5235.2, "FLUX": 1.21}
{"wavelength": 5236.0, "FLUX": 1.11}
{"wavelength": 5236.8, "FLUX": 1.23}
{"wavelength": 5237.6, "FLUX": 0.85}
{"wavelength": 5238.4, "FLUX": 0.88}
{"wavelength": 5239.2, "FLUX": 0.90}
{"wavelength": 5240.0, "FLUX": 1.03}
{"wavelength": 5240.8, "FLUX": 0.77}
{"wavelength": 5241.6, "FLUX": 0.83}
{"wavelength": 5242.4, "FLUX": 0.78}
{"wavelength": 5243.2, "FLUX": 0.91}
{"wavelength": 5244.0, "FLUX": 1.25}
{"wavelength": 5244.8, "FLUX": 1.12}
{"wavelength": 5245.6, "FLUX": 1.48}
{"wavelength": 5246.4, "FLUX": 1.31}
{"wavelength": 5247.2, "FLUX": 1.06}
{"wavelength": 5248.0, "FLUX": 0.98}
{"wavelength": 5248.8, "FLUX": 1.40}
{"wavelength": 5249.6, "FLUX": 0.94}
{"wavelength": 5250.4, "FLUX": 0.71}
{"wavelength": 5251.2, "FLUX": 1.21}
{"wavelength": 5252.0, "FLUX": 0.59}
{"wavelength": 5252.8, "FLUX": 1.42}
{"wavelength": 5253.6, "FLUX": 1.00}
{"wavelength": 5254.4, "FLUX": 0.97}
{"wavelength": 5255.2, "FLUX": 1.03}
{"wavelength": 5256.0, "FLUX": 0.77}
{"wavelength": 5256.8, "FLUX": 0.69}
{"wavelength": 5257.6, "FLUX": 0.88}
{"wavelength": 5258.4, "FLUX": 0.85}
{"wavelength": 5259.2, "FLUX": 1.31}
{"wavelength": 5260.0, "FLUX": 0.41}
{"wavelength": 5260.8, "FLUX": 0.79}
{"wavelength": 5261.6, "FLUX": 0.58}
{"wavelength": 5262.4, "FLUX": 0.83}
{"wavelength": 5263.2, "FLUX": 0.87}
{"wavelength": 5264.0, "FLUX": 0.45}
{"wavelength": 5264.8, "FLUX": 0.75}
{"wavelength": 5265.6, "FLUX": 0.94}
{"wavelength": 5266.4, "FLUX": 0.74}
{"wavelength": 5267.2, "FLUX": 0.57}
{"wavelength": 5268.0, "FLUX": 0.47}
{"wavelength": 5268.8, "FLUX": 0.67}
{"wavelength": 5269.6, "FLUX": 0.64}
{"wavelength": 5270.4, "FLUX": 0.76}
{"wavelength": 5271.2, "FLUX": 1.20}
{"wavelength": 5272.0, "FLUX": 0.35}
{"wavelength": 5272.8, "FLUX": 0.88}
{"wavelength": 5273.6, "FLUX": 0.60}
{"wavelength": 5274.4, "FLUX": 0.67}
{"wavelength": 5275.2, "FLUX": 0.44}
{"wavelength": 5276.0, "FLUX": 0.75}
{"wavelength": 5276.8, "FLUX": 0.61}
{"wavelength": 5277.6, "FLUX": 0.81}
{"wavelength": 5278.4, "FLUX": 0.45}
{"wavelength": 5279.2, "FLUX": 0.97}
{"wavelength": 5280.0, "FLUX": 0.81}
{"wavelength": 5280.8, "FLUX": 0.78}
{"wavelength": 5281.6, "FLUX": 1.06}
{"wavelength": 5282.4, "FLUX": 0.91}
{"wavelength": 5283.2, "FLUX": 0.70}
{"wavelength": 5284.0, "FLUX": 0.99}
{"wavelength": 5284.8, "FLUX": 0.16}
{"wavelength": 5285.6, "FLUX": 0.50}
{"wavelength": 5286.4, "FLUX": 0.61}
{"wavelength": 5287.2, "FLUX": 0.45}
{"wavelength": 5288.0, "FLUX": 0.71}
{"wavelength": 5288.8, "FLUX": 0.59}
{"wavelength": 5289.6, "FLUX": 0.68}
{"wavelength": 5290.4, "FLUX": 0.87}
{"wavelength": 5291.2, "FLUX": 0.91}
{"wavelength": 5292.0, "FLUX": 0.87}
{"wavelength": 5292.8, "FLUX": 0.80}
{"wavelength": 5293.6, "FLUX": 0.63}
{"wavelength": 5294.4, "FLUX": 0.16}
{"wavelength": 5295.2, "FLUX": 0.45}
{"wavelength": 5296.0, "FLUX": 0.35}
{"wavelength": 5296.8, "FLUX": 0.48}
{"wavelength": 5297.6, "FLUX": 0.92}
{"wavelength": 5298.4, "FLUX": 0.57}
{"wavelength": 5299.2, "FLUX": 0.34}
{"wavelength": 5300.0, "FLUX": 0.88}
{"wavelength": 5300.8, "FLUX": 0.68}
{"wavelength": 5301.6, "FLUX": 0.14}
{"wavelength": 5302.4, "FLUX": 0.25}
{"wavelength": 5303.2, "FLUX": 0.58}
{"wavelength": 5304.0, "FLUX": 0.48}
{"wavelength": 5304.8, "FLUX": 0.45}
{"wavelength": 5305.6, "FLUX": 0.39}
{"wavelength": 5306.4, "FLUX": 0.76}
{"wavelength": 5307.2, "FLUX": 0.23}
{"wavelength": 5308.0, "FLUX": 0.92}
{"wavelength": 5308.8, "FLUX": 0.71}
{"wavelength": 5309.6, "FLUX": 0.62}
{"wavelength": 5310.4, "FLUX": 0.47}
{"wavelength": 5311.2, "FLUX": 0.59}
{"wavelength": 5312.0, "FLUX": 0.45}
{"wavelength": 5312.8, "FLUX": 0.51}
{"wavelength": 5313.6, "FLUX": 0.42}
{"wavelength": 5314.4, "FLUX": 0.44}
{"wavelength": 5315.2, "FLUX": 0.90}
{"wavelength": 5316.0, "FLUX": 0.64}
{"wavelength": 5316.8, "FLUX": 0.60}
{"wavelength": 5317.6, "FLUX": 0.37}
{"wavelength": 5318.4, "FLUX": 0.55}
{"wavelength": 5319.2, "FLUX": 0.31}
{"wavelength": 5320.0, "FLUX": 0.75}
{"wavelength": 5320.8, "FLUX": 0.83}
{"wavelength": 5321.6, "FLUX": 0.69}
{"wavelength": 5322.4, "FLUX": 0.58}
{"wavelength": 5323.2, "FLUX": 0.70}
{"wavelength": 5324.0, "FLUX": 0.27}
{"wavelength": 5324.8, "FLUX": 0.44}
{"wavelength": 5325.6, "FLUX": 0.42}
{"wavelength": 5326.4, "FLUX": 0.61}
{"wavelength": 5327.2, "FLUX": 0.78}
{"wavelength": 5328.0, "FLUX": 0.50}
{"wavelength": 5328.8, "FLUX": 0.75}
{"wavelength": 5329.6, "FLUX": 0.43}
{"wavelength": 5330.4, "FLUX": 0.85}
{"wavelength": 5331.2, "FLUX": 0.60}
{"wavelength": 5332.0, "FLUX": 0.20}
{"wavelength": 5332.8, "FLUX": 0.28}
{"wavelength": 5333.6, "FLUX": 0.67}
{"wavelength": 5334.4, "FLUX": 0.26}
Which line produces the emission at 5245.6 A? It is C III]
